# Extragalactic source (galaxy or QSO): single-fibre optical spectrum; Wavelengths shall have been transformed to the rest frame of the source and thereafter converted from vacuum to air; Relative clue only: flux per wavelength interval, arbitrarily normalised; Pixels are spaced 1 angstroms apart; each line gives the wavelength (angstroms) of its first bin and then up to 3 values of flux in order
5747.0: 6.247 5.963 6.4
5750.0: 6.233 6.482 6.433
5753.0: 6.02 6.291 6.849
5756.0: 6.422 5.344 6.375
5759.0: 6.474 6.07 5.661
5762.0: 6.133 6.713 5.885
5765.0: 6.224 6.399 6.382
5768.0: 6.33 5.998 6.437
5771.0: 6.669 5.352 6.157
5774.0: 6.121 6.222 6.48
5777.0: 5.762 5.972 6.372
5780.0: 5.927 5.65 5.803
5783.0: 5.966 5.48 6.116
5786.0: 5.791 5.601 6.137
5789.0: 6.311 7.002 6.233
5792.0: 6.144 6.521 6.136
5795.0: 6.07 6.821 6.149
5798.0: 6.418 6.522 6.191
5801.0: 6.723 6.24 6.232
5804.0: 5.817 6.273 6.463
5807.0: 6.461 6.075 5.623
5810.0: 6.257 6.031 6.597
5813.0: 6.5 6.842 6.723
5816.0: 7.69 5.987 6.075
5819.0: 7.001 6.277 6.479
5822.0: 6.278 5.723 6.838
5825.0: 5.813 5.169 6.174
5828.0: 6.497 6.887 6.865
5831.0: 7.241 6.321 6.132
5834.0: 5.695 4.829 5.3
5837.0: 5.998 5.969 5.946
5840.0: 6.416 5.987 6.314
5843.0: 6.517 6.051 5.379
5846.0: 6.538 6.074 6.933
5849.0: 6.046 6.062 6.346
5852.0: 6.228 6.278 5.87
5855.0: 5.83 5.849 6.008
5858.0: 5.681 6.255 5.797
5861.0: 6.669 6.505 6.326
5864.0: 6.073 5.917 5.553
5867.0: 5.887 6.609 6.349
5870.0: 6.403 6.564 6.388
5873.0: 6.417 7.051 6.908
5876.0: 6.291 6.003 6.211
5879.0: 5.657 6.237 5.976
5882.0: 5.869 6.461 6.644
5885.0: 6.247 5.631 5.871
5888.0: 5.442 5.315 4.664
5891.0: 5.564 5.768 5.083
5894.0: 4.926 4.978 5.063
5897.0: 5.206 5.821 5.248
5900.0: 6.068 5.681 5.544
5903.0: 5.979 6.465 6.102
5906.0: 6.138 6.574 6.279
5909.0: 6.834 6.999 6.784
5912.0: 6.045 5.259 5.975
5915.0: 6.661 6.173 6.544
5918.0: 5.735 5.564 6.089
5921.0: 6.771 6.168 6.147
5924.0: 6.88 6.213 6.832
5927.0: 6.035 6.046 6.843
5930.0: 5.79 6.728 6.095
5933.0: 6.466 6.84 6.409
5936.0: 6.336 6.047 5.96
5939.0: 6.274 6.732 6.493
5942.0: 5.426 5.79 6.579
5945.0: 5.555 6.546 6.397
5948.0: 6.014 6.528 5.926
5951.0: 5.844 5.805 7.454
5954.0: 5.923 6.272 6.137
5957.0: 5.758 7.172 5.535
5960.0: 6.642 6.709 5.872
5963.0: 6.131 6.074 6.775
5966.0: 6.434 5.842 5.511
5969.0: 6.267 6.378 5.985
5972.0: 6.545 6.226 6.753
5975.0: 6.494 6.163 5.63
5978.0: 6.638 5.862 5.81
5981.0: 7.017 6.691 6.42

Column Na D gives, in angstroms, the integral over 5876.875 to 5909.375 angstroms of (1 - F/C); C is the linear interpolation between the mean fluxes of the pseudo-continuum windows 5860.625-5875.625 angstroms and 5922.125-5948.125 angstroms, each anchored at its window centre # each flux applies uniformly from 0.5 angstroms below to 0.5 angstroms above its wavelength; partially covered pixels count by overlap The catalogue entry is 2.8 angstroms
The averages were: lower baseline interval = 6.37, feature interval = 5.8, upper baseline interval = 6.29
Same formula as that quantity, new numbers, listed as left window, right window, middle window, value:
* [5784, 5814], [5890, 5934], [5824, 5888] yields -0.1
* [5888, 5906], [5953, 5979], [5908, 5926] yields -1.8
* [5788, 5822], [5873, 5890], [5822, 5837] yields 0.4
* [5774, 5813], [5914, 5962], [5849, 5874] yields 0.2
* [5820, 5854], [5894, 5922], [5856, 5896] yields 0.6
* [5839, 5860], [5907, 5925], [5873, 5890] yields 0.3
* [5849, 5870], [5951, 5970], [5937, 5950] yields 0.1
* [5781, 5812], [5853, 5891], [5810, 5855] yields -0.8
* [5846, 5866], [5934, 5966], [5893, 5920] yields 1.1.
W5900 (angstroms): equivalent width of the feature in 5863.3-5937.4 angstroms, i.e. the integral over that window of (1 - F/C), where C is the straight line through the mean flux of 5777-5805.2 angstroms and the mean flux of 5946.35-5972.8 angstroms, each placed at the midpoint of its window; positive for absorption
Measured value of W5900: 1.4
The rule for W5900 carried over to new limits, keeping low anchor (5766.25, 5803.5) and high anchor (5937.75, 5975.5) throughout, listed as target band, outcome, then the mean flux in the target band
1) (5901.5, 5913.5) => -0.07 angstroms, 6.25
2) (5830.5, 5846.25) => 0.41 angstroms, 6.03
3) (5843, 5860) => 0.29 angstroms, 6.09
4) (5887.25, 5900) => 1.87 angstroms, 5.3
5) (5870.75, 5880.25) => -0.25 angstroms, 6.37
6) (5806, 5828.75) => -0.54 angstroms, 6.33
